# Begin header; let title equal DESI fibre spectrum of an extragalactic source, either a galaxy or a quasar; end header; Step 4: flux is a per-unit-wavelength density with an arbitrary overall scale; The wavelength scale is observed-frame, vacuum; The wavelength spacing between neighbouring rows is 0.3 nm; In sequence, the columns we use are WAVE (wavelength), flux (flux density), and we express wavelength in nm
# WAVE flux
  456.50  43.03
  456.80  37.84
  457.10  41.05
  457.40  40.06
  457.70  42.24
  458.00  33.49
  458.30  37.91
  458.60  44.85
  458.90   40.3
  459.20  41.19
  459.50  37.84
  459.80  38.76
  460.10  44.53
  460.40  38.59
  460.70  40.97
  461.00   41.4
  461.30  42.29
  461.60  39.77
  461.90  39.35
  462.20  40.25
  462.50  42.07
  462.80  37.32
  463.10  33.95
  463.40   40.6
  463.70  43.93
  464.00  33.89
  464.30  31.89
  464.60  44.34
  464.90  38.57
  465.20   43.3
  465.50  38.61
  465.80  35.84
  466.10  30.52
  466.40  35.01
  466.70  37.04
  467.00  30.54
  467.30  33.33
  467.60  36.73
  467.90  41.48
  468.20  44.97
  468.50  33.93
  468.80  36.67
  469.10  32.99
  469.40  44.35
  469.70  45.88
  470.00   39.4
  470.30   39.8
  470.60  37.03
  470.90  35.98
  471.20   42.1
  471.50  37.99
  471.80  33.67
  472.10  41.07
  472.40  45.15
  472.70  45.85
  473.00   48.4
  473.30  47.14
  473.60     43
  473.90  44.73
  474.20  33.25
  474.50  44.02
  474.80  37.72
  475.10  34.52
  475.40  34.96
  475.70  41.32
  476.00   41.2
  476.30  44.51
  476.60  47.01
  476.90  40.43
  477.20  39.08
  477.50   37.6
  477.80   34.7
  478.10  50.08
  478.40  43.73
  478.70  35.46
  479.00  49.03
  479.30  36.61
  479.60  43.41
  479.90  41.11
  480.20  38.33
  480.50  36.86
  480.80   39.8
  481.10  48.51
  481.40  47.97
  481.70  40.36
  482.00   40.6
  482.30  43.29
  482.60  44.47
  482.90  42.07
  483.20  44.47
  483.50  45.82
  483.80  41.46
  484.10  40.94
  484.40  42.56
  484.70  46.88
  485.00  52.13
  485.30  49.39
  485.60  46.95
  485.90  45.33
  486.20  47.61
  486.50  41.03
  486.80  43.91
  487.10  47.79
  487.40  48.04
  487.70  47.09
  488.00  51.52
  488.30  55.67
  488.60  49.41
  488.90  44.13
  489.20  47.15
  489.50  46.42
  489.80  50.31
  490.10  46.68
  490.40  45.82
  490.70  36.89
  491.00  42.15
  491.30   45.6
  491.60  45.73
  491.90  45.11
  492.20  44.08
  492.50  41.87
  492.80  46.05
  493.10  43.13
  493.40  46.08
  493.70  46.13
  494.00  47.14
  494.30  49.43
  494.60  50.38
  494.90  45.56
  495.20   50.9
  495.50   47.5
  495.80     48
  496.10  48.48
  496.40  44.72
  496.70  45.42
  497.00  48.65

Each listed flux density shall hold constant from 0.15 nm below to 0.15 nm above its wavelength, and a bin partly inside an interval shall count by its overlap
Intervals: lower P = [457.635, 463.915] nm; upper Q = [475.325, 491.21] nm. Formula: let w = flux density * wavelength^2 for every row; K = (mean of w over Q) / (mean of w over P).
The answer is 1.21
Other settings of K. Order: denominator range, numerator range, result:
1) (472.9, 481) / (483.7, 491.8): 1.18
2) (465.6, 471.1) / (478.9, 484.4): 1.20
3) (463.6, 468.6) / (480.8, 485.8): 1.29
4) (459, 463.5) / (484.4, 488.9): 1.33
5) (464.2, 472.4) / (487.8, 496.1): 1.35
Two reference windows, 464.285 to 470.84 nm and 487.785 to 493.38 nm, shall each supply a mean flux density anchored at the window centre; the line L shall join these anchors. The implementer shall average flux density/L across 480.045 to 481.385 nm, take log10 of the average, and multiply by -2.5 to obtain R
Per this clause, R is 0.02 mag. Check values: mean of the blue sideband 37.9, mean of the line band 41.6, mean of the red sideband 46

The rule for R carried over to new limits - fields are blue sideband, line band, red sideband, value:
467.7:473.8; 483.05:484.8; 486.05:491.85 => 0.03 mag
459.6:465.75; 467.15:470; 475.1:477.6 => 0.03 mag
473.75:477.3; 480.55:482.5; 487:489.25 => 0.03 mag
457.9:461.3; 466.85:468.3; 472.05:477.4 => 0.11 mag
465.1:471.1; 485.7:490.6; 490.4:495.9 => -0.08 mag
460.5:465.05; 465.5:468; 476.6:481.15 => 0.13 mag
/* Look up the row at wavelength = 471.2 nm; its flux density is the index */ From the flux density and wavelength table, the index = 42.1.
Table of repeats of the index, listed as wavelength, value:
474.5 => 44.02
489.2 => 47.15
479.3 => 36.61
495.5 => 47.5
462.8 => 37.32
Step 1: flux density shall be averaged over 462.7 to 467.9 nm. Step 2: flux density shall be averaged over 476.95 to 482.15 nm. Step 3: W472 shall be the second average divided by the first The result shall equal 1.12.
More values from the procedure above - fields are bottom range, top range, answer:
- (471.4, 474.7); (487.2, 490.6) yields 1.14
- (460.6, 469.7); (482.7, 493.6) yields 1.19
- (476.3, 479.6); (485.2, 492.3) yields 1.12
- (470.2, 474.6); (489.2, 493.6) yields 1.09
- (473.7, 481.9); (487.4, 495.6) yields 1.14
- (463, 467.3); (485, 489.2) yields 1.29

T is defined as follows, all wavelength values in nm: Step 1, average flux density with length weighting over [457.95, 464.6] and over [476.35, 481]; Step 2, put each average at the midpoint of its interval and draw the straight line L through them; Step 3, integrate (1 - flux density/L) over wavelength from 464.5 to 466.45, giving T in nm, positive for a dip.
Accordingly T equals 0.09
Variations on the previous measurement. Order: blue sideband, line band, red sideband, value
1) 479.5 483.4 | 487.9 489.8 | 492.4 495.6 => -0.172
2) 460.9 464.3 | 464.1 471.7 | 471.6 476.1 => 0.412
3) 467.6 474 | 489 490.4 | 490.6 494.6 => -0.094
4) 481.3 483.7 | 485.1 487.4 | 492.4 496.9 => -0.091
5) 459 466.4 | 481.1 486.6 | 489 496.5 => -0.097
